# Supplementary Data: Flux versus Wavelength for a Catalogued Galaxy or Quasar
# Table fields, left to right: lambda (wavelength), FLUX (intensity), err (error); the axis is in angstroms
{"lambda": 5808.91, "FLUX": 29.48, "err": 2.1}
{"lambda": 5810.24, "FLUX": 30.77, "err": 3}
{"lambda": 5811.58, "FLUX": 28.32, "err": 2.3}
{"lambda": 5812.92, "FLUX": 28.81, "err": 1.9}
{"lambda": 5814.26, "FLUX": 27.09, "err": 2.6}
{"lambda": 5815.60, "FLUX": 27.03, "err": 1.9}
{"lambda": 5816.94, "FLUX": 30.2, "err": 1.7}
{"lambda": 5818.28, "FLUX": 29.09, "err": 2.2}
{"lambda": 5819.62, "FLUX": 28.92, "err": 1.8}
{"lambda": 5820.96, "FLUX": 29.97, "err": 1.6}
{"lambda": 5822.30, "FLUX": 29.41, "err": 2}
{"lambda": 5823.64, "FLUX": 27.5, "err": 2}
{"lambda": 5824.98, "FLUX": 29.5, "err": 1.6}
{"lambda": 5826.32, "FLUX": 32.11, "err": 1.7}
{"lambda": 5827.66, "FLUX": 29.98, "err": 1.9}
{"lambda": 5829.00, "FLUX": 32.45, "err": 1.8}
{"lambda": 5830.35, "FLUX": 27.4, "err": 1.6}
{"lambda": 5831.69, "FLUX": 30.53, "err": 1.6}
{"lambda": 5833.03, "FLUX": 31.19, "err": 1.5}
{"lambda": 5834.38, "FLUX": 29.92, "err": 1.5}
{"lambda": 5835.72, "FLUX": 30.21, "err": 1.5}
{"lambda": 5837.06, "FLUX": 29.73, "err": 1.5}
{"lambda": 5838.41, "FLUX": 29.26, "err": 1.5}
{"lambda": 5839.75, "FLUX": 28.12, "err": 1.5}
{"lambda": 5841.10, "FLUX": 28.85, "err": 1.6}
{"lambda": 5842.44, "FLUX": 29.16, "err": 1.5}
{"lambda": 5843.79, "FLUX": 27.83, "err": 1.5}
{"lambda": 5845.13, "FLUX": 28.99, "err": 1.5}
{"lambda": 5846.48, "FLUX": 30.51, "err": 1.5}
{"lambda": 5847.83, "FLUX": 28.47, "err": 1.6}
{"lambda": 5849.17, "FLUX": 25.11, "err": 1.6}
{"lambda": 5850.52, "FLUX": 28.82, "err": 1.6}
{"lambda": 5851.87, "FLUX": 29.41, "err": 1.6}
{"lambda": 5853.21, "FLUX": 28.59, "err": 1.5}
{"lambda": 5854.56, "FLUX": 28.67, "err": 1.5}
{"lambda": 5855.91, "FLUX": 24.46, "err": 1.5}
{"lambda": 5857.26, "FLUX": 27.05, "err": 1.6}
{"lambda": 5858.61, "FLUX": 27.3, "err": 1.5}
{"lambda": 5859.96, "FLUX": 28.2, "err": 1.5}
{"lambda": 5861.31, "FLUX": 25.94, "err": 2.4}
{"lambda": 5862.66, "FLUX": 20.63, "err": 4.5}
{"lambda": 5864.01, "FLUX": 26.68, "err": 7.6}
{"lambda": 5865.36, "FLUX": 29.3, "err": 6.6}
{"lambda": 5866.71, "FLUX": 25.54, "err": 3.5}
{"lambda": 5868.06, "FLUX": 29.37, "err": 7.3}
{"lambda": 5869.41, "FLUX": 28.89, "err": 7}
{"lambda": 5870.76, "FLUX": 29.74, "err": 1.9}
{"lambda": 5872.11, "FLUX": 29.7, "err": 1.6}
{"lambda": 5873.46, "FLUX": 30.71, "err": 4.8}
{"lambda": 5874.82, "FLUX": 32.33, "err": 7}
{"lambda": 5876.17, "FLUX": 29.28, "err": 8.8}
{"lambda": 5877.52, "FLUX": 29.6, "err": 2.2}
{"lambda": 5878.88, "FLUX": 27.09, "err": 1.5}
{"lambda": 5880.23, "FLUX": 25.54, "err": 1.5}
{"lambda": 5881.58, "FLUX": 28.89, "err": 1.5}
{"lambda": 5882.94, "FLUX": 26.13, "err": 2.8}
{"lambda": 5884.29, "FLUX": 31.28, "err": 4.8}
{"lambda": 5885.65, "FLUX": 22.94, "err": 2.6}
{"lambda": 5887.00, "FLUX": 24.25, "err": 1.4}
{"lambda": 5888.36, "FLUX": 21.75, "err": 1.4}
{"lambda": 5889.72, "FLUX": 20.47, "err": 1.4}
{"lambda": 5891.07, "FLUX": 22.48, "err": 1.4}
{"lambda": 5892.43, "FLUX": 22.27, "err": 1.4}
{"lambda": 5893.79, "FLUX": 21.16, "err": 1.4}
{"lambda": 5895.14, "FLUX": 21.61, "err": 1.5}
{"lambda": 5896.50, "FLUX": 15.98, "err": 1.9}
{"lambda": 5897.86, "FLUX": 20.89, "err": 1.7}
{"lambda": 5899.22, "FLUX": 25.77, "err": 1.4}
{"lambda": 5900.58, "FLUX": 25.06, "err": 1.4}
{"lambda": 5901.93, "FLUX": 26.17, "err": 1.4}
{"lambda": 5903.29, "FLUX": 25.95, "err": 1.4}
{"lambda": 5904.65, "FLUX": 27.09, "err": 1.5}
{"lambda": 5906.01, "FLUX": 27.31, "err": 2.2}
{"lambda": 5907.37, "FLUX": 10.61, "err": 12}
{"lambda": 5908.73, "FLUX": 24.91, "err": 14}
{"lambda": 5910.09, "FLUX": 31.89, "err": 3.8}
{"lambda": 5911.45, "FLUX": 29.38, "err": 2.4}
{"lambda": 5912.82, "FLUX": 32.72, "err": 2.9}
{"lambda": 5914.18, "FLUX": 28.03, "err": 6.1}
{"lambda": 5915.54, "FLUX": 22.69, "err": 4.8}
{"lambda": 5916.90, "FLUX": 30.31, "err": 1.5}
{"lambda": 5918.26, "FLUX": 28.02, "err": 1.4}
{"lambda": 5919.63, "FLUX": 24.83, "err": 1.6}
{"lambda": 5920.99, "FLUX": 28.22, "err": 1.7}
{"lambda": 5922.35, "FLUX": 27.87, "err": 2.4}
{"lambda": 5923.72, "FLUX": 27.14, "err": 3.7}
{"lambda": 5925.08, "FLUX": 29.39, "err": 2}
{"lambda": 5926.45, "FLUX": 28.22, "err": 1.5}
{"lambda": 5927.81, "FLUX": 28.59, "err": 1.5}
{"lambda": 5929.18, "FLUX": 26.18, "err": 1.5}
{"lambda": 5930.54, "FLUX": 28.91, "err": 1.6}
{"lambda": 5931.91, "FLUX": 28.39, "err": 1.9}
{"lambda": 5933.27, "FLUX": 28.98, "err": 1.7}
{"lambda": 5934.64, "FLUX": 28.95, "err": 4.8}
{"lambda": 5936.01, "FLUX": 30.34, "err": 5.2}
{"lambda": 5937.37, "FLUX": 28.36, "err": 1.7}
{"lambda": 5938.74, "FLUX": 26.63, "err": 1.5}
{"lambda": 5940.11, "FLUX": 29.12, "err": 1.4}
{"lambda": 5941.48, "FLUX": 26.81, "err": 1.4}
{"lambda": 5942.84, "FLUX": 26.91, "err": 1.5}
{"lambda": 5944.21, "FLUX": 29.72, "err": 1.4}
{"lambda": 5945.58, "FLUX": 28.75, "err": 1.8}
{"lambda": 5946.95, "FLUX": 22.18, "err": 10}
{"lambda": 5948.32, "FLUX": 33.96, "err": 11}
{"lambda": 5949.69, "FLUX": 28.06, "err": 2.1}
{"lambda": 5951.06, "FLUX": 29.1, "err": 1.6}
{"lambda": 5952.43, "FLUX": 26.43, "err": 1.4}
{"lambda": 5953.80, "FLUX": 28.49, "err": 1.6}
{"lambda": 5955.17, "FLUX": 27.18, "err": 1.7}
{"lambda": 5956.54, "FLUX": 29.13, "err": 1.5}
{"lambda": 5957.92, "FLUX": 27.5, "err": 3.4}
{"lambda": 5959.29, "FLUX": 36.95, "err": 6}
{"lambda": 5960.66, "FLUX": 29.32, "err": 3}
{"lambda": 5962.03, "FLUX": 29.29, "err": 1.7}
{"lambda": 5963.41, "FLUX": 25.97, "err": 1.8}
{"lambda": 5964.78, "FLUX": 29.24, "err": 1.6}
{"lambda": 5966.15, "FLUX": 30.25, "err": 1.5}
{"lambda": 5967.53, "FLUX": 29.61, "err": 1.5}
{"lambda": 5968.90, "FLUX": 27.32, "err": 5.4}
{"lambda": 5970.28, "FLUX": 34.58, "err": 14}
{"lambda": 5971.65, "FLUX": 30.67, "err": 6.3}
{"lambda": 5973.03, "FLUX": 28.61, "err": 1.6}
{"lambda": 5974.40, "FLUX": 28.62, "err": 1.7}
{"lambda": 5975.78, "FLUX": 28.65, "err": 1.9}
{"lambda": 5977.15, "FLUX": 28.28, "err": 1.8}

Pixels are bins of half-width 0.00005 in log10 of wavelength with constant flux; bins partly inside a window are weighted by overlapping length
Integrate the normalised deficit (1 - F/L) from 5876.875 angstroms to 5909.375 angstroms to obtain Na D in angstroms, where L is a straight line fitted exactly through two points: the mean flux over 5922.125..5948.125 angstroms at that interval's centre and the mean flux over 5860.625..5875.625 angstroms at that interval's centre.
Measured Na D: 4.8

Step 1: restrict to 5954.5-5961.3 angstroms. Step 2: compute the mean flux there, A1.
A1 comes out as 30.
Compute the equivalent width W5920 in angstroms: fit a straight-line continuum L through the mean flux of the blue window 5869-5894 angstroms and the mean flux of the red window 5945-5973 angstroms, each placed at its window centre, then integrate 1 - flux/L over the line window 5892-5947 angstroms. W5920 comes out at 2.8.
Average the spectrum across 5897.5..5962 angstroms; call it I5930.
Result 27.7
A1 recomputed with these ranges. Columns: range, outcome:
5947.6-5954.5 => 29.2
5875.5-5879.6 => 28.6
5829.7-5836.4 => 29.9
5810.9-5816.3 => 27.8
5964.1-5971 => 30.2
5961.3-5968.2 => 28.9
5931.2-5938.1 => 29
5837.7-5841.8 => 28.7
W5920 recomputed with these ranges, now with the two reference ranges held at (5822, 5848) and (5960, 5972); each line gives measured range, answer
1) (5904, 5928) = 2.0 angstroms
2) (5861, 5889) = 2.0 angstroms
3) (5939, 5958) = 0.9 angstroms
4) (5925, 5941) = 0.6 angstroms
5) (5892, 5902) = 2.5 angstroms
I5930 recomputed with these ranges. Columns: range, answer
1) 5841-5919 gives 26.5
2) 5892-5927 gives 25.5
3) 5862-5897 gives 26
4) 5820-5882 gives 28.7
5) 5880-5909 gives 23.5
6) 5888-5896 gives 21.5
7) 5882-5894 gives 23.8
